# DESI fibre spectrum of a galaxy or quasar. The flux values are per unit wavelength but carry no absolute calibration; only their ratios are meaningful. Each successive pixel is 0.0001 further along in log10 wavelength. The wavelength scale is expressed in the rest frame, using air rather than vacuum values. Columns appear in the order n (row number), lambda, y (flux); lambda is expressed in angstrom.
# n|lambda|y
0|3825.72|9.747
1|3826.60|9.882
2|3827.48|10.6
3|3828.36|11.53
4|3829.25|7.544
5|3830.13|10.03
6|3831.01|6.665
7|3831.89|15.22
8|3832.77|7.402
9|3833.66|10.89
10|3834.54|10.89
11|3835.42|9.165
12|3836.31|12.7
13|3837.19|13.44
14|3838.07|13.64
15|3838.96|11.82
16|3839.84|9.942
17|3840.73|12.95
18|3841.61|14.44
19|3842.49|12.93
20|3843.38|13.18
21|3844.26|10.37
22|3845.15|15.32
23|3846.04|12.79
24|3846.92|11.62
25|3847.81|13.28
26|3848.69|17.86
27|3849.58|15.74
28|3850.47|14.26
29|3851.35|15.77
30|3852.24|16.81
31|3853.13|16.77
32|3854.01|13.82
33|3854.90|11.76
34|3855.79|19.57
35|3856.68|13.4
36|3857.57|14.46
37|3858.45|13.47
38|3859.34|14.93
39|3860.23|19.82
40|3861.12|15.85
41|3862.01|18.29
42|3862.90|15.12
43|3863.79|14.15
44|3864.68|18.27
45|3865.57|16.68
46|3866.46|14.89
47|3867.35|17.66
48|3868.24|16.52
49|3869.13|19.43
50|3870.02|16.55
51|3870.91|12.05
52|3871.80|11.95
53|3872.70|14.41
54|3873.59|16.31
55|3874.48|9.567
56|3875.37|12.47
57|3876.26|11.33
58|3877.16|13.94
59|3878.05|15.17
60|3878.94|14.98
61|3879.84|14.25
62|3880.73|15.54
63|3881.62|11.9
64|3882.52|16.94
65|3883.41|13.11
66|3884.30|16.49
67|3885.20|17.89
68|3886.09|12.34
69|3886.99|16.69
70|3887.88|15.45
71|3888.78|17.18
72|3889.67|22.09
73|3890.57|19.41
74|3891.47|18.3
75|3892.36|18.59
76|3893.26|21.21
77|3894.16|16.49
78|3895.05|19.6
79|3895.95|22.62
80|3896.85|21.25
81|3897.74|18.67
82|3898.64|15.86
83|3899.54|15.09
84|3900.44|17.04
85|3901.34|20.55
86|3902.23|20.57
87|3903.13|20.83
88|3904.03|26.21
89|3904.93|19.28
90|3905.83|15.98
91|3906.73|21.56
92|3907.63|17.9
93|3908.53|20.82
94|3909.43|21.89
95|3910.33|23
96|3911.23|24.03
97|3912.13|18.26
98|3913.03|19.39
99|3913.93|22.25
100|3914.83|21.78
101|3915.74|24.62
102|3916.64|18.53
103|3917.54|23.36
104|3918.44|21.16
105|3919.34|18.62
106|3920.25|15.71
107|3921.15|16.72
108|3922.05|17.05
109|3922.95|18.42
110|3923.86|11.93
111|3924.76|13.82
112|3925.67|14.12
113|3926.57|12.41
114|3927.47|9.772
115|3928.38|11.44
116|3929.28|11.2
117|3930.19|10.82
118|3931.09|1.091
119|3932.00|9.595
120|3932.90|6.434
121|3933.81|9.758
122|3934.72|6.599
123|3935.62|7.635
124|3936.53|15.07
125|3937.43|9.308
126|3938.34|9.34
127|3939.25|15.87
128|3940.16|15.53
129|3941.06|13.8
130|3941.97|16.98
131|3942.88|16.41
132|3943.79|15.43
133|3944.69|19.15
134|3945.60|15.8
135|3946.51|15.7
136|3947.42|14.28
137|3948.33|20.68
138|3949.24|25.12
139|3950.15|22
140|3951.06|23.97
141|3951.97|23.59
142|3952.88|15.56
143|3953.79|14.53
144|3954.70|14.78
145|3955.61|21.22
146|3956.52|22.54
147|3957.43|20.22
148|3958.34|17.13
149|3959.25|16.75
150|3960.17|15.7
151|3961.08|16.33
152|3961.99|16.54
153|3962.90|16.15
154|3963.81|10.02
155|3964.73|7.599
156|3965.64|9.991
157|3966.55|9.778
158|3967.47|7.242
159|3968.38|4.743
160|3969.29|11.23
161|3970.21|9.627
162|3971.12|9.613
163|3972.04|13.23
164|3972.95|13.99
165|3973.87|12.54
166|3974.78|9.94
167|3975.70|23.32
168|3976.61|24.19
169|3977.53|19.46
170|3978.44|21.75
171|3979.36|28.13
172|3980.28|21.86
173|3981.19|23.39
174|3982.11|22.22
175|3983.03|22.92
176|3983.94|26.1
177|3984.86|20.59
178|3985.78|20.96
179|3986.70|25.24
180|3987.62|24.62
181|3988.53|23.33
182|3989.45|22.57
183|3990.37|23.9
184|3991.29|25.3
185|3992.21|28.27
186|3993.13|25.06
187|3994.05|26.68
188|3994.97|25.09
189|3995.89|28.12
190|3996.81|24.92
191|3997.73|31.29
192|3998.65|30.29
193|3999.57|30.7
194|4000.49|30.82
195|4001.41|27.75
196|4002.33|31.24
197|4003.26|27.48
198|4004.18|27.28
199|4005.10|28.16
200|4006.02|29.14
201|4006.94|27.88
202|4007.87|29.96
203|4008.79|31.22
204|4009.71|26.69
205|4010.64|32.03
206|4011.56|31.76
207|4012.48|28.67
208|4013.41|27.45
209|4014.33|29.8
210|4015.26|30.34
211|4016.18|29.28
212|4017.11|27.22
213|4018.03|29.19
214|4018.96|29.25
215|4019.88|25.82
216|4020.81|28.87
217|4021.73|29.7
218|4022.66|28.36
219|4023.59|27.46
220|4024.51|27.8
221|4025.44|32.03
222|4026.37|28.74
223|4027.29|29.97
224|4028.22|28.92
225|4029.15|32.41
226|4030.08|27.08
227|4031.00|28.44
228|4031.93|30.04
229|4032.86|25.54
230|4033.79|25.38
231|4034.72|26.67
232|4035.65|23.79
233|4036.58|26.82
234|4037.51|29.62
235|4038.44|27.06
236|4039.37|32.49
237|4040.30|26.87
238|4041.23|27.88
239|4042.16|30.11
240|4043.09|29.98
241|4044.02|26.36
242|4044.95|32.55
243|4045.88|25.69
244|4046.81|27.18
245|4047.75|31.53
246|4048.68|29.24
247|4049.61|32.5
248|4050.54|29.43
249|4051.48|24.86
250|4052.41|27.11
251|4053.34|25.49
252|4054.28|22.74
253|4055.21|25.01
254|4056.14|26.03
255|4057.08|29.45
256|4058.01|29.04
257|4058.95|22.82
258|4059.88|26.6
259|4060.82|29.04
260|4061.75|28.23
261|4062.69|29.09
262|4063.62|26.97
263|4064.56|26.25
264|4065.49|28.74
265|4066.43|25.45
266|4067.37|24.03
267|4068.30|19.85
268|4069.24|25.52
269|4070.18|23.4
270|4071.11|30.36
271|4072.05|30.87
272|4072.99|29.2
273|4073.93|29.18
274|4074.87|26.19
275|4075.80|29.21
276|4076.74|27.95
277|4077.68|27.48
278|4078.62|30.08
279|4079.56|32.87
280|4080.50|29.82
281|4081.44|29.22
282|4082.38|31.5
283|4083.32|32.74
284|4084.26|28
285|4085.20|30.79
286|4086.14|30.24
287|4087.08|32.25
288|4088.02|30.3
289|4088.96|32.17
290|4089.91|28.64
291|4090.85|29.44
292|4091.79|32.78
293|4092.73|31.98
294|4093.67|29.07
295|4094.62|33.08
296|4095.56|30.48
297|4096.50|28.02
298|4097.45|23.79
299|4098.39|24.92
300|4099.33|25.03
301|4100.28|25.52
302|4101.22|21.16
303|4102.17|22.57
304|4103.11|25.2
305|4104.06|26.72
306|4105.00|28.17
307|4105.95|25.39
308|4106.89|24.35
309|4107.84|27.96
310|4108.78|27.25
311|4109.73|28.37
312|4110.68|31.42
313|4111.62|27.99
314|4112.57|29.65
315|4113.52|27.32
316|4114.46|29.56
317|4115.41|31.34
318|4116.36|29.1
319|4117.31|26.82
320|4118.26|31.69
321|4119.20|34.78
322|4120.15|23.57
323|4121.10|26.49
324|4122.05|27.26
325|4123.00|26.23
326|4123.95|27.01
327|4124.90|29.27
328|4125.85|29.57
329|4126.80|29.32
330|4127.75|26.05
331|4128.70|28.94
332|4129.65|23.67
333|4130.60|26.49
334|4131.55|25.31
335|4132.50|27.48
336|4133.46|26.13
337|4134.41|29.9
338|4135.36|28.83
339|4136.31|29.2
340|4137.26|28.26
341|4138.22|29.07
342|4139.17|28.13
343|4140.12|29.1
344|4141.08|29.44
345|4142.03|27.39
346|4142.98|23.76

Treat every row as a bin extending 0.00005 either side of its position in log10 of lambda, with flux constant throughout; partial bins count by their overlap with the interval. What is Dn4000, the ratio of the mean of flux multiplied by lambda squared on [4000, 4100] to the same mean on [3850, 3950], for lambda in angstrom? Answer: 1.9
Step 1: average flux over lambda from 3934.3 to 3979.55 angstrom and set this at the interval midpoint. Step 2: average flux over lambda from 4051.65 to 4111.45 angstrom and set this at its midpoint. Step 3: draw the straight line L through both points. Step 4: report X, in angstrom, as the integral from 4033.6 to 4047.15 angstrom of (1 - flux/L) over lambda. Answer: -2.41 angstrom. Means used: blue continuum 15.5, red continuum 27.8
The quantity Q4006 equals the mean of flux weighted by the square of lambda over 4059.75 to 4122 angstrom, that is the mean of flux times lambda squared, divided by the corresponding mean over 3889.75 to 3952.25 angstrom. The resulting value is 1.80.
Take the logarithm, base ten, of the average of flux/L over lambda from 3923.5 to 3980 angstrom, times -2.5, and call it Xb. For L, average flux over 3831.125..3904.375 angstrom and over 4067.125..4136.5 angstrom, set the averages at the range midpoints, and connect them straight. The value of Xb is 0.35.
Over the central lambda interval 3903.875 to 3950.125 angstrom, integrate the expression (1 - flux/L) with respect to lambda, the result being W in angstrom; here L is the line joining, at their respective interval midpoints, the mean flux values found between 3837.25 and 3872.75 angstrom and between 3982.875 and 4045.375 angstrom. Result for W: 10.0 angstrom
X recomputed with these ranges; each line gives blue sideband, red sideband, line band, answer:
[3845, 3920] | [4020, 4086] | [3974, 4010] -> -1.8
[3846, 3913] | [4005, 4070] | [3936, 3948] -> 3.6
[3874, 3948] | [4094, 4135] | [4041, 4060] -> -3.0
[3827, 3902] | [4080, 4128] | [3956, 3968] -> 3.6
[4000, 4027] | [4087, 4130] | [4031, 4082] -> 1.6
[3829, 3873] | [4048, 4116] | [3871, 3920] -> -3.7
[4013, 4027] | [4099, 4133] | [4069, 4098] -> -1.8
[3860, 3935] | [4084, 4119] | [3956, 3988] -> 6.0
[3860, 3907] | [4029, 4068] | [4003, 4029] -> -3.6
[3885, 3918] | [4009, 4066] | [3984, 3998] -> 0.2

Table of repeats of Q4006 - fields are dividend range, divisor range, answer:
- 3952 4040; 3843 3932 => 1.52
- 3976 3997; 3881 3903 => 1.42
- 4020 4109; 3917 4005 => 1.63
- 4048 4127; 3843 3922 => 1.82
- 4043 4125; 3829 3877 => 2.27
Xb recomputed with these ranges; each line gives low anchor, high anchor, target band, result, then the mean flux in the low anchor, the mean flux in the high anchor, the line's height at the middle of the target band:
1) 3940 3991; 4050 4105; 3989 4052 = -0.25 mag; 17.7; 27.8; 22.7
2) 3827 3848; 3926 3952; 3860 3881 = -0.23 mag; 11.6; 13.8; 12.3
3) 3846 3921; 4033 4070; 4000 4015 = -0.19 mag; 17.2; 27.2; 24.6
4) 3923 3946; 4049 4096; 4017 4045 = -0.21 mag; 12.1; 28.5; 23.5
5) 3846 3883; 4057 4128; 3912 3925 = -0.04 mag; 15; 28.1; 18.1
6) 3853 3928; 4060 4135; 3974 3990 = -0.01 mag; 17.1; 28.1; 22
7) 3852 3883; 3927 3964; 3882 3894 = -0.15 mag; 15.1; 14.9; 15.1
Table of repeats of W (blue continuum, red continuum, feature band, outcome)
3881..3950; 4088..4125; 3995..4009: -4.6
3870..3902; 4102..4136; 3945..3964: 1.4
